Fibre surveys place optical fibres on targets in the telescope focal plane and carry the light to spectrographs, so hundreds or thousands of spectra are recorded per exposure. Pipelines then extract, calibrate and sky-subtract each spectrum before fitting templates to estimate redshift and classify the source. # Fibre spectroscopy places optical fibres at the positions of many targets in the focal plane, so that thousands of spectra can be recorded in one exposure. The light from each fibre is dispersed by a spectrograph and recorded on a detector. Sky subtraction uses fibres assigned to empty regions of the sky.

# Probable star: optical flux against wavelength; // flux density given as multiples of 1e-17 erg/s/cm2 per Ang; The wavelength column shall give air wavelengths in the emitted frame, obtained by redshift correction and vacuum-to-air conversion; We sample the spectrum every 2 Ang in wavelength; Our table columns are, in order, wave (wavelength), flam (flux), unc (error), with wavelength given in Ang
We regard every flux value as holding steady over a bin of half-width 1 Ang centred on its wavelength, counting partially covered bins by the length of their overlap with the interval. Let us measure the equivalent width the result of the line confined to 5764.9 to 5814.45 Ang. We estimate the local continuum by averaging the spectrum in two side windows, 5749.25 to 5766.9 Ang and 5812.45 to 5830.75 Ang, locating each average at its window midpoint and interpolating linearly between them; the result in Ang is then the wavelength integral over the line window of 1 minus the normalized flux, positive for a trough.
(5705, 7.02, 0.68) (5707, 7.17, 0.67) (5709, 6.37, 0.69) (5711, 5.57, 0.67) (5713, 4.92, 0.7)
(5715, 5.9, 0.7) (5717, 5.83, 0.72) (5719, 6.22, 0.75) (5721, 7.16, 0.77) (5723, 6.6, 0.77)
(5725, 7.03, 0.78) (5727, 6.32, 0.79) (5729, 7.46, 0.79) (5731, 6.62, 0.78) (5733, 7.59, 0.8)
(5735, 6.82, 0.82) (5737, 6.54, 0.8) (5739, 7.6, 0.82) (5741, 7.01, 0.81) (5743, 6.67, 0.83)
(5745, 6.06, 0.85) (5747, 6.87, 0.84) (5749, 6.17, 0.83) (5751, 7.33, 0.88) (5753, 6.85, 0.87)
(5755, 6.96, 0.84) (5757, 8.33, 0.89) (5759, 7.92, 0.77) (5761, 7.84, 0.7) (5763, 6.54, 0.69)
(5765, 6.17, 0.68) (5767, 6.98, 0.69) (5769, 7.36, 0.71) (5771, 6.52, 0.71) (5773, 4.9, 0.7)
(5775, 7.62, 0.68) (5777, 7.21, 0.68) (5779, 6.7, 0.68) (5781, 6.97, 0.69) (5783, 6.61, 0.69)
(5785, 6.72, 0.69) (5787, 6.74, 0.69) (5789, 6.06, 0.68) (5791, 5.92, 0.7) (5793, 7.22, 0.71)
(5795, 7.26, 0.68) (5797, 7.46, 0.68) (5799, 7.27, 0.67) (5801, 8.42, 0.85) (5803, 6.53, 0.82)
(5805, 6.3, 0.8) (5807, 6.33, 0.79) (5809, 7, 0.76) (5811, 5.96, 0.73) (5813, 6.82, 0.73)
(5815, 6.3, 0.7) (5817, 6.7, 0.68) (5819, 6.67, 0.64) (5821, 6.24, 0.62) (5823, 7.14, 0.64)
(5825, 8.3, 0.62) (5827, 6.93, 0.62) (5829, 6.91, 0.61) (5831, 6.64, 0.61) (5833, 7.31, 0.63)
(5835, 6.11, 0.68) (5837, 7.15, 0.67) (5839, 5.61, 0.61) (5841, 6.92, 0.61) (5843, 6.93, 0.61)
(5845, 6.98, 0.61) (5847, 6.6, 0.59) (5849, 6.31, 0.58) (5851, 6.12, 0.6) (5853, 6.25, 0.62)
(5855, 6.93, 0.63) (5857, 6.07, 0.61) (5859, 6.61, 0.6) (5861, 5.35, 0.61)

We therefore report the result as 1.86 Ang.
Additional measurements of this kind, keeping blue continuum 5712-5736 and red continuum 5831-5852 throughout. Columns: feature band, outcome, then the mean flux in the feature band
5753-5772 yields -1.7 Ang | 7.16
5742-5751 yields 0.0 Ang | 6.54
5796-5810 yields -1.0 Ang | 7.04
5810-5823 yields 0.2 Ang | 6.5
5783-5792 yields 0.3 Ang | 6.39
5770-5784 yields -0.2 Ang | 6.65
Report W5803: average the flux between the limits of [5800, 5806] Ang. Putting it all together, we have 7.08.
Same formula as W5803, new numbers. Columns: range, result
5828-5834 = 6.95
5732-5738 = 6.98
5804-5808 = 6.31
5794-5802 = 7.6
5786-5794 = 6.48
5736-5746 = 6.78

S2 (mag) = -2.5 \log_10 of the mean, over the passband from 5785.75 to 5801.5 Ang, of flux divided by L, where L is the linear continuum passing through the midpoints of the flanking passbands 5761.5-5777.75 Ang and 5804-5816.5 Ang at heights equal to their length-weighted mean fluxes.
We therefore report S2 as -0.07 mag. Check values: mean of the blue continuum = 6.69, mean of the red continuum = 6.46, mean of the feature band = 6.99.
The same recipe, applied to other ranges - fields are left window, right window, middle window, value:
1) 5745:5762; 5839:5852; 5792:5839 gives -0.017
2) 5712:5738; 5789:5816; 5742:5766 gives -0.054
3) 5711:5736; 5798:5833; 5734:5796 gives -0.031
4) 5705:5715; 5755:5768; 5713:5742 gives -0.033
